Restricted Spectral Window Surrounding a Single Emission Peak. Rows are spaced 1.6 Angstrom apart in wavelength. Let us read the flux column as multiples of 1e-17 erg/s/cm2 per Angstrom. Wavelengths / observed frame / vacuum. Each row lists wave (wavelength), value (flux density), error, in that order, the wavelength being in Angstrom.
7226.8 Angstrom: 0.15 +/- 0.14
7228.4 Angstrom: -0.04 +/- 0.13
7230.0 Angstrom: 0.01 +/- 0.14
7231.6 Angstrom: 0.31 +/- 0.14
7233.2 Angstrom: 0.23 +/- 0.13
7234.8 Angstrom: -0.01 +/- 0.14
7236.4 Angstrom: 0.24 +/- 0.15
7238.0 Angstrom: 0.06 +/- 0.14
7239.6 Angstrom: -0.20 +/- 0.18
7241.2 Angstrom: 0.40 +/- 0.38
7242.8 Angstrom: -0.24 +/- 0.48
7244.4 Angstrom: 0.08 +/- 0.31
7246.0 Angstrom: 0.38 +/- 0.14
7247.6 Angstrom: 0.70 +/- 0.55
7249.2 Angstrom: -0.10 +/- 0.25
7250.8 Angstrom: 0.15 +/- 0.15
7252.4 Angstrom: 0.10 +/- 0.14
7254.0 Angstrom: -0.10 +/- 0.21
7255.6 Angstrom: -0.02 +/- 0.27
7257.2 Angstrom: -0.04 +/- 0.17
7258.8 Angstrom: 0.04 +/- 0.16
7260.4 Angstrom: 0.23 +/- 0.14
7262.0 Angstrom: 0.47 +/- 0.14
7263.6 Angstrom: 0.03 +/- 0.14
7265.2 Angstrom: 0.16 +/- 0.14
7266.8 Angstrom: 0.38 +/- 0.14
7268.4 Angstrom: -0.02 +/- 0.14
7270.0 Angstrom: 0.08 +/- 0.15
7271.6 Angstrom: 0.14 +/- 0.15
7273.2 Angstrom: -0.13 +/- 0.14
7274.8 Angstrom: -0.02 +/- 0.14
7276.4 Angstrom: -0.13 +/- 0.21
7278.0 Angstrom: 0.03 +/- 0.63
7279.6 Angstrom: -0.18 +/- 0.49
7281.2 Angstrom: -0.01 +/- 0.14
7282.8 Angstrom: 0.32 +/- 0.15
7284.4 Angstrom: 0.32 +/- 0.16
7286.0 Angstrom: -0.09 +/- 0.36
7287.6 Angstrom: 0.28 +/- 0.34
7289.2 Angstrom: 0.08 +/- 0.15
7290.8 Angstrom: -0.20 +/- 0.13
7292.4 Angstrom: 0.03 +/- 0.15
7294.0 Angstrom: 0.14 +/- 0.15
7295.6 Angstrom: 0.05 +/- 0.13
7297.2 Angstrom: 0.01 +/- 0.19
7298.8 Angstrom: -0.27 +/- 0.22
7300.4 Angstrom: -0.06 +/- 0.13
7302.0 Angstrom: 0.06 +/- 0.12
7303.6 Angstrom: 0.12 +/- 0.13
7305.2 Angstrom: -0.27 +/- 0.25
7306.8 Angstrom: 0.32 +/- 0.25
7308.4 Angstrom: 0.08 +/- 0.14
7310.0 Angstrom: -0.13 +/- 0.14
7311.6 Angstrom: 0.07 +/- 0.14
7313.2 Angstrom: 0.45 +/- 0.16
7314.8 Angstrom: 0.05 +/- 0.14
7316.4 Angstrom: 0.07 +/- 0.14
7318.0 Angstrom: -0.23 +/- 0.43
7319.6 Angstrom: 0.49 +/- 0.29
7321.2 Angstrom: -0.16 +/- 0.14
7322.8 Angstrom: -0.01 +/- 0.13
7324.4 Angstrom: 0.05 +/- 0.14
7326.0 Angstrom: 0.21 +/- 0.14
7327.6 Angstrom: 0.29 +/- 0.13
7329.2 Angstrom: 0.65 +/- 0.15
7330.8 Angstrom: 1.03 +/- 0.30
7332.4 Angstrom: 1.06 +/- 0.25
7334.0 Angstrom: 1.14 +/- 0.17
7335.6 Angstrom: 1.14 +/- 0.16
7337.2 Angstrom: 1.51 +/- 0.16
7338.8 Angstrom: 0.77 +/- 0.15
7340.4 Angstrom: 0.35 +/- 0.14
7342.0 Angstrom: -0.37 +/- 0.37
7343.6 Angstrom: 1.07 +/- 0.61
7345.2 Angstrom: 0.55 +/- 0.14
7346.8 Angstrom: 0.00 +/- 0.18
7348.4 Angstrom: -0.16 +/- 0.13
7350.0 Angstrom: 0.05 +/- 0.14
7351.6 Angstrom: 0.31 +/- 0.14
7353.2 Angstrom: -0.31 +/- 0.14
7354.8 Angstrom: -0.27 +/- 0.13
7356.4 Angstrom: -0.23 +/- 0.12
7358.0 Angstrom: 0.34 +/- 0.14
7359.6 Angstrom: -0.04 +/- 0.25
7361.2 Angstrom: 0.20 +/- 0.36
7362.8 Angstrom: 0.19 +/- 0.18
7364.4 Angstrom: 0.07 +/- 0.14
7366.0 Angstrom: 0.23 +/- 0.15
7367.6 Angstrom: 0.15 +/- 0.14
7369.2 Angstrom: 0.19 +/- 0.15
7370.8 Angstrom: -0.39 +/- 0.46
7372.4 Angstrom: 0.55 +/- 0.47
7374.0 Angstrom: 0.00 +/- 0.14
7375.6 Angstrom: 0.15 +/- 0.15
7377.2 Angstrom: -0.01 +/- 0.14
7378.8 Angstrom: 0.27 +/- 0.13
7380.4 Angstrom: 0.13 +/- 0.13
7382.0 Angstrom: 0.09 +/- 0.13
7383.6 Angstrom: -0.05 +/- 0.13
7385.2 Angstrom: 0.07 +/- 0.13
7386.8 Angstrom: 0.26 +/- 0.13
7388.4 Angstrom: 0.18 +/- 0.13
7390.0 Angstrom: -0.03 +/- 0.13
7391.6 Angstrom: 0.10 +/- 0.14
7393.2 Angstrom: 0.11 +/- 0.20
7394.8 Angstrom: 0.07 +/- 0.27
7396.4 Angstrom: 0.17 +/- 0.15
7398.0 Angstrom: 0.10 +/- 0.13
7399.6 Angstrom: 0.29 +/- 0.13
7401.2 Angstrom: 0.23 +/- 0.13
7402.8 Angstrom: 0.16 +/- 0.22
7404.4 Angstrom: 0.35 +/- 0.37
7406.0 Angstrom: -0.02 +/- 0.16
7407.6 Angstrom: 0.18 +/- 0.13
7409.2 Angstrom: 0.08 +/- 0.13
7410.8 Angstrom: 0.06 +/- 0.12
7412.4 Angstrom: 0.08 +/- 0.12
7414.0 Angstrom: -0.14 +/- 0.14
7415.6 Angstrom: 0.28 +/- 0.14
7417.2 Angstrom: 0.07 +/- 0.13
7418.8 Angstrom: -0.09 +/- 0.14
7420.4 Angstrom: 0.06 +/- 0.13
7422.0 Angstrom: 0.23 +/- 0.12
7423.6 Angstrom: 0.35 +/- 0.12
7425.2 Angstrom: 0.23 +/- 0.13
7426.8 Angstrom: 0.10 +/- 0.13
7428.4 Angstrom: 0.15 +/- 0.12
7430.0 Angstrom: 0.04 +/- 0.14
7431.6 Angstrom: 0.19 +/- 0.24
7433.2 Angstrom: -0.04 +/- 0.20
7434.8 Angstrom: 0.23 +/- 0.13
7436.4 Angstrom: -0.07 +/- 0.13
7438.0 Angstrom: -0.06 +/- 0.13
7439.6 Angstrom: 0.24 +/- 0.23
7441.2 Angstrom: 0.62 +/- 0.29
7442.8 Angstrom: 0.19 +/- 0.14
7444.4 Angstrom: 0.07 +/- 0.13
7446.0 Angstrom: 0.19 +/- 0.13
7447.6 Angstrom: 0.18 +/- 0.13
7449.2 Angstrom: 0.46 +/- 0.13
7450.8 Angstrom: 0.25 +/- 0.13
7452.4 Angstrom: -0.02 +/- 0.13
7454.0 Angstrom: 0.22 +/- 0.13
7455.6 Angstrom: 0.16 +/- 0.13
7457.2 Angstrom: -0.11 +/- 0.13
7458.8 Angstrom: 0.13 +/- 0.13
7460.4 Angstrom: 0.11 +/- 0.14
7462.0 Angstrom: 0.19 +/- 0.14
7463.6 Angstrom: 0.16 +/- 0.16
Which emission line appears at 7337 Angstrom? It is [O II] 3727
